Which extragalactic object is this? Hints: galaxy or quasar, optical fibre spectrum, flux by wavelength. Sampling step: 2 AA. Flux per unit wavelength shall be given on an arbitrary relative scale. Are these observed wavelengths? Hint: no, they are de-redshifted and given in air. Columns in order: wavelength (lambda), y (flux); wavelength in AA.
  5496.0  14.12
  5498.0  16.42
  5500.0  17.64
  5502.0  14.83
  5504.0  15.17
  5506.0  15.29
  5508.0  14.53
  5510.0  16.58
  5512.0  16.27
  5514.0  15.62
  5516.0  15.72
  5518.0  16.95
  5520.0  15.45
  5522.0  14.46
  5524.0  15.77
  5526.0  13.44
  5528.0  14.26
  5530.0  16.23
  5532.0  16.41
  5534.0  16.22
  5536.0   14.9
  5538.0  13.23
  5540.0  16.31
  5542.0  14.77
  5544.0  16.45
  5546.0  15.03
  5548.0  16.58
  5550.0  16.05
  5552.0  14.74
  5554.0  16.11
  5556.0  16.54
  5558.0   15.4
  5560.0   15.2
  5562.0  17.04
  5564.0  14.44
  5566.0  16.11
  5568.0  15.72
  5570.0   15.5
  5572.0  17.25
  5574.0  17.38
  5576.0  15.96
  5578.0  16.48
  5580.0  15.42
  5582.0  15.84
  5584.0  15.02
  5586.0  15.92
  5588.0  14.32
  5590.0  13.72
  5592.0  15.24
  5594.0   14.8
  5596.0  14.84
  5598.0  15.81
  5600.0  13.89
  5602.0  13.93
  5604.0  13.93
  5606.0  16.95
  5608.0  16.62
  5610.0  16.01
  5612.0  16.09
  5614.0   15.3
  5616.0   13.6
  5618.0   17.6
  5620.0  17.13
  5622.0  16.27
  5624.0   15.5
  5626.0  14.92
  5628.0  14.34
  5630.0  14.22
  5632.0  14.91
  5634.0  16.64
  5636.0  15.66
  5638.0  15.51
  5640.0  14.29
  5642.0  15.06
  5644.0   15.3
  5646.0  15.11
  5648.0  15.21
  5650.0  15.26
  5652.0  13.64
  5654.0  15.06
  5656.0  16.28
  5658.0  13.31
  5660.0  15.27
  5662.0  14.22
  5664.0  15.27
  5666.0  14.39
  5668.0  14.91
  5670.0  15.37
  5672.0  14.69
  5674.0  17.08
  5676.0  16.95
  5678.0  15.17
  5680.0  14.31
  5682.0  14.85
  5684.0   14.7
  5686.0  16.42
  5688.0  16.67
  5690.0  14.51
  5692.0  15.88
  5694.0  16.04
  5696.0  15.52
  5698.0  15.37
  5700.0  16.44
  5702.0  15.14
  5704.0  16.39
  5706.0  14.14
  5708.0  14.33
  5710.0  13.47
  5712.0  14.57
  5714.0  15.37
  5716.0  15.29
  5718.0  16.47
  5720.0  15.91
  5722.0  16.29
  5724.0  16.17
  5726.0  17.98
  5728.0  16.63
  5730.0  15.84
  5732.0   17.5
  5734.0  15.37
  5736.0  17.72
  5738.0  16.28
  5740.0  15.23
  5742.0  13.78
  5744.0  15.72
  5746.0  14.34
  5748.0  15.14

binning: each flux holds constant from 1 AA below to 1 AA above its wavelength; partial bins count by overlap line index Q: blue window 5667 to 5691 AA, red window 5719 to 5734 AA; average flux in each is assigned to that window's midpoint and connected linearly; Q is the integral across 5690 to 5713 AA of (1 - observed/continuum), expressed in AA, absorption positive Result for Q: 1.1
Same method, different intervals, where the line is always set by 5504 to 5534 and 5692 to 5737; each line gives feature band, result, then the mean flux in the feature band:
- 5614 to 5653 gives 1.0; 15.3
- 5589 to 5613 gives 0.7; 15.2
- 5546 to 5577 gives -0.8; 16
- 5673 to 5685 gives 0.2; 15.5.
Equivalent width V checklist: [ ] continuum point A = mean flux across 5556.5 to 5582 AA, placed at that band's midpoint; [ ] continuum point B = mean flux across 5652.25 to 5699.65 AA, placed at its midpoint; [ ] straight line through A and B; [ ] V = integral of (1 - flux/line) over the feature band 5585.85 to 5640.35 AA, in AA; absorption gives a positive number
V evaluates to 1.5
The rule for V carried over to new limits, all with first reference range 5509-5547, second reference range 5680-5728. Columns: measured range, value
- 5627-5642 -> 0.43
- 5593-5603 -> 0.55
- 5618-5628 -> -0.28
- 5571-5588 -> -0.60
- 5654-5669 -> 0.69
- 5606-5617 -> -0.10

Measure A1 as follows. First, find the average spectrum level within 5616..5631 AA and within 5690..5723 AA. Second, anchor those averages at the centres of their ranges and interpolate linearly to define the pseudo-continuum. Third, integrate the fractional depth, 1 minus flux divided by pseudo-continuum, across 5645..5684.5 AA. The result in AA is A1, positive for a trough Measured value 1.1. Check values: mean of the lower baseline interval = 15.6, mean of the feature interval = 15.1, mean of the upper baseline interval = 15.4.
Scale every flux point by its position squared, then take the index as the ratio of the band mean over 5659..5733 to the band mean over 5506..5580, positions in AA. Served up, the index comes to 1.05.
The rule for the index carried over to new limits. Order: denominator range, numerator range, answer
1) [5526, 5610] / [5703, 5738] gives 1.08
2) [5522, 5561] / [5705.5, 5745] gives 1.09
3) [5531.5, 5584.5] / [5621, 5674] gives 0.99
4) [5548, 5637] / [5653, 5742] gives 1.04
